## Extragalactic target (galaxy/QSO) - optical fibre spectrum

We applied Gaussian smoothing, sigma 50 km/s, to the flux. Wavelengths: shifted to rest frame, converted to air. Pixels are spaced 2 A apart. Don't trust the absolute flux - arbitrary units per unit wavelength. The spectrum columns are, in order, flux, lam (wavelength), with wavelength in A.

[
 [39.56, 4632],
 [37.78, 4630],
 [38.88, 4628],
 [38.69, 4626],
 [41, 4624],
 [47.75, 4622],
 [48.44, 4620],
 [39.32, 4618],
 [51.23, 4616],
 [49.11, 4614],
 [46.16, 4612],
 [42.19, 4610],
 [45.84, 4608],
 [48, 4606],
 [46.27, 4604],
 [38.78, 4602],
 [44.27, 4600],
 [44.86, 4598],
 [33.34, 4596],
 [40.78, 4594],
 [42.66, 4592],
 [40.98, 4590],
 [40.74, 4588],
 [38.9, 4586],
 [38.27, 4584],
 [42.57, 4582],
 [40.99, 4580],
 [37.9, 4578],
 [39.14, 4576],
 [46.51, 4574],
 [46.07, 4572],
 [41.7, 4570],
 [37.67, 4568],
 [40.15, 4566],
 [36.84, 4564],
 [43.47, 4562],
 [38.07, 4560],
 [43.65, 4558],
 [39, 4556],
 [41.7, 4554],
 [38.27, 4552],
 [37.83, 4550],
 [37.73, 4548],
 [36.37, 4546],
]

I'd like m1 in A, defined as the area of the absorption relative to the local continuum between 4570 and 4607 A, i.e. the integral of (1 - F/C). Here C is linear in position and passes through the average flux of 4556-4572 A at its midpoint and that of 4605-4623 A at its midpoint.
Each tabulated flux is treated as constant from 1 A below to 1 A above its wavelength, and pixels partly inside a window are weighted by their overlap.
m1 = 1.42 A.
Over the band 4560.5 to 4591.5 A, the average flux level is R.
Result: 40.8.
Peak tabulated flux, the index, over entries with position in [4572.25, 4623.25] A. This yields 51.23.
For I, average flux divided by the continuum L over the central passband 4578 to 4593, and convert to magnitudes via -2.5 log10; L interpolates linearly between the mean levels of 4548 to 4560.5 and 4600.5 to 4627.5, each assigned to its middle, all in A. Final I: 0.05 mag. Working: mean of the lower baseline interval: 39.7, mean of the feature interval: 40.5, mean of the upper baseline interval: 44.7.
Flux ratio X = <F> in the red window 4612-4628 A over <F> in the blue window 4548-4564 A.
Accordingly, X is 1.1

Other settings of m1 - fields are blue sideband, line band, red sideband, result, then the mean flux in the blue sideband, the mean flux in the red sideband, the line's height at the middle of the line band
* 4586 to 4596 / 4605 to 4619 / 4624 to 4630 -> -2.3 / 40.3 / 39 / 39.5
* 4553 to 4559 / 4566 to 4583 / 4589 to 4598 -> -0.3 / 41.4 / 40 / 40.8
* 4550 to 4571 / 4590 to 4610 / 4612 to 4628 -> 0.2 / 39.9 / 44.8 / 43.1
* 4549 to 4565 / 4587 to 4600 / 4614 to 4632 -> 0.2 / 39.9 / 43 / 41.6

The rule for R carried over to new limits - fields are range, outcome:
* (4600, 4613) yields 44.5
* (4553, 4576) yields 41.3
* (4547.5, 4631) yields 41.8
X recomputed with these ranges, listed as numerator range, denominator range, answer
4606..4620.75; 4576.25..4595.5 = 1.15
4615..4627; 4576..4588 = 1.12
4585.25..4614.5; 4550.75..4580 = 1.05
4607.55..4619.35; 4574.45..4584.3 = 1.14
